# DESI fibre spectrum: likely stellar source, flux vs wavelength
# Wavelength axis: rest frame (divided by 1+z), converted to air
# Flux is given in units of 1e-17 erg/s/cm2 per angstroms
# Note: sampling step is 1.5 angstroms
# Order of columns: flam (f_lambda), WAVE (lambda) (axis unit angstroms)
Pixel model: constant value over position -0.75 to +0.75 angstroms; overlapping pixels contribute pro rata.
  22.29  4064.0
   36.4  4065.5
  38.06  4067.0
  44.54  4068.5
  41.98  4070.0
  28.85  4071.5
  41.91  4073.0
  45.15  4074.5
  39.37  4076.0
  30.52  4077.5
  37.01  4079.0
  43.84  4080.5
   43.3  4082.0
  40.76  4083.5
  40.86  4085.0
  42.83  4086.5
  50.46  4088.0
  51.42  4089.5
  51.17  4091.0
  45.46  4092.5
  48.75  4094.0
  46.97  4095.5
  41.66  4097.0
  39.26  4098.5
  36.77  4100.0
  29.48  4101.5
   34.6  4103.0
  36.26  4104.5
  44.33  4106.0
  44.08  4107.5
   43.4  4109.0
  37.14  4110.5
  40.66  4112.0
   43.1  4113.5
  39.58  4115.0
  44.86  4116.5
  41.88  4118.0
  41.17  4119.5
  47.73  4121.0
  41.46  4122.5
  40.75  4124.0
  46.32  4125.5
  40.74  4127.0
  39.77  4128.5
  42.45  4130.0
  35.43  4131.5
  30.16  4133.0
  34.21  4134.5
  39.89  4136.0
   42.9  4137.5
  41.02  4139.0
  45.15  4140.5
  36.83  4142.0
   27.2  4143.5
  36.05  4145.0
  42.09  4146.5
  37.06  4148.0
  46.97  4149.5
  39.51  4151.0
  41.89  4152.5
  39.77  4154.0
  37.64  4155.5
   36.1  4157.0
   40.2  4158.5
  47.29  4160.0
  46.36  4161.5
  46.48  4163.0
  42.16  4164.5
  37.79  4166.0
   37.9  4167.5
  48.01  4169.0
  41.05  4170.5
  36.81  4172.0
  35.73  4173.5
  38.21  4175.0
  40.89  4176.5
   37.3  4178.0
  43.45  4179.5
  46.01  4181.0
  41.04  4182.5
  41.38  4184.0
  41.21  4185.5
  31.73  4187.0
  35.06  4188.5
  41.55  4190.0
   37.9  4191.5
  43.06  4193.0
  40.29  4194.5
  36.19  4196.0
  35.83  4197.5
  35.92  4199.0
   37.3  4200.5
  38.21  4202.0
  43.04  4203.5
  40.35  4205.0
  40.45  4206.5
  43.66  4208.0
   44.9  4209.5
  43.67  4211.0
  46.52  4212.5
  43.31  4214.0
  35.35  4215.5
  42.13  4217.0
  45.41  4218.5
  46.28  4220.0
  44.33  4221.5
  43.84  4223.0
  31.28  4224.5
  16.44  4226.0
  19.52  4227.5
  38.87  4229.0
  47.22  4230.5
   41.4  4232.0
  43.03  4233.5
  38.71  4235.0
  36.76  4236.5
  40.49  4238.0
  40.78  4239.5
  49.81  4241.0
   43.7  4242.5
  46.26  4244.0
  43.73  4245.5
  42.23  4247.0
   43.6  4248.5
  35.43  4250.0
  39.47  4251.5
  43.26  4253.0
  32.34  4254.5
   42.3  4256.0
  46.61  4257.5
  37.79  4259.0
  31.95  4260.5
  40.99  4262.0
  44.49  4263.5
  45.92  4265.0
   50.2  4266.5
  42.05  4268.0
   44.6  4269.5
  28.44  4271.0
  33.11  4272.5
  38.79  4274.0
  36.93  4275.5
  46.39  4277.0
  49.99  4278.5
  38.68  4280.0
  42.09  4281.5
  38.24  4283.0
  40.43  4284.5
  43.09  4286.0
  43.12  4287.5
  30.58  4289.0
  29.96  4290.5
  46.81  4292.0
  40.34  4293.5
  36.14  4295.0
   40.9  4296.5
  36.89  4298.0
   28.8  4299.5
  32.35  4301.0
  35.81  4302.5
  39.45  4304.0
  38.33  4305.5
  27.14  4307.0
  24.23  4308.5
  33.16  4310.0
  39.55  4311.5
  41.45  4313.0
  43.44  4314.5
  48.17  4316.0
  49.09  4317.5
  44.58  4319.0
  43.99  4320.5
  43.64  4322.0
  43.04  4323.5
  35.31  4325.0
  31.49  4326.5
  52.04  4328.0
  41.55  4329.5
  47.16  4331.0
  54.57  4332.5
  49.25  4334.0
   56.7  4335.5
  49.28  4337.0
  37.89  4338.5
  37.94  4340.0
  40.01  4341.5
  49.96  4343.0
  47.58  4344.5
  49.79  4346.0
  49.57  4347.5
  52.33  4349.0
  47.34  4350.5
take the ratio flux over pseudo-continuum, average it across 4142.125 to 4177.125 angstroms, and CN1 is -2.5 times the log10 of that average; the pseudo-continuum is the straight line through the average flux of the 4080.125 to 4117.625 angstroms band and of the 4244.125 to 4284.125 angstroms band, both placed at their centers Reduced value 0.05 mag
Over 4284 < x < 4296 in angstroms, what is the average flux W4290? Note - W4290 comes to 38.8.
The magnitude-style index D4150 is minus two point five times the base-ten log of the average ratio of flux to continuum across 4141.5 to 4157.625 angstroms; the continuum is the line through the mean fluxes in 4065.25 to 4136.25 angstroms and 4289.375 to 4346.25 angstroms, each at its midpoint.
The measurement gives 0.07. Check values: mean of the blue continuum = 41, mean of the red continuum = 41.1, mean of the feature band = 38.3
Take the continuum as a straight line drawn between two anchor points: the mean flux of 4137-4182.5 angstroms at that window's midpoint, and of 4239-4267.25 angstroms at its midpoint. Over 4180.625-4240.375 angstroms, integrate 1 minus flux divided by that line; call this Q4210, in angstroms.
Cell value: 2.8 angstroms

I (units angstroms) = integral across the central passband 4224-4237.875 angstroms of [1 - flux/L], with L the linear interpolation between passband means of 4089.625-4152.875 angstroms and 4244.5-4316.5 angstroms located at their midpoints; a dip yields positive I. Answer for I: 1.6 angstroms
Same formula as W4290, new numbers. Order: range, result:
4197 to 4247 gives 40.3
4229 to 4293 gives 41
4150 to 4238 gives 39.9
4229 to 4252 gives 42.1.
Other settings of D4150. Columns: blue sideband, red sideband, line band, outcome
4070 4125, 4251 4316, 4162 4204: 0.017 mag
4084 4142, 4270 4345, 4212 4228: 0.089 mag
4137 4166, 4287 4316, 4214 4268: -0.063 mag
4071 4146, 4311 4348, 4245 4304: 0.114 mag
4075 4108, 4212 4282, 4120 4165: 0.026 mag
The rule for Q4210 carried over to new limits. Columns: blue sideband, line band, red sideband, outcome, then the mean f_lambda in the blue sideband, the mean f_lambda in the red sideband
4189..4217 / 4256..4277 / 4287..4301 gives -1.45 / 40.4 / 36.7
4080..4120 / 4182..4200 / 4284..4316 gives 0.70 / 42.4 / 37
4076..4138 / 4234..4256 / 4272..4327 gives -0.95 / 41.3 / 38.9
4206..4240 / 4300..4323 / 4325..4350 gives 3.08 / 39.7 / 46.4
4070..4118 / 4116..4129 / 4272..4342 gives -0.46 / 41.4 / 40.5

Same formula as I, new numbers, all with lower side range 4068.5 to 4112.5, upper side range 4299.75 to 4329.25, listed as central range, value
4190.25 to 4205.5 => 0.54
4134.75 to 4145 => 0.62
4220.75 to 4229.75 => 1.72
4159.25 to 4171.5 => -0.79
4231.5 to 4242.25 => -0.47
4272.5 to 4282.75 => -0.46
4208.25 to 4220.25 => -0.96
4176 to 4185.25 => -0.27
